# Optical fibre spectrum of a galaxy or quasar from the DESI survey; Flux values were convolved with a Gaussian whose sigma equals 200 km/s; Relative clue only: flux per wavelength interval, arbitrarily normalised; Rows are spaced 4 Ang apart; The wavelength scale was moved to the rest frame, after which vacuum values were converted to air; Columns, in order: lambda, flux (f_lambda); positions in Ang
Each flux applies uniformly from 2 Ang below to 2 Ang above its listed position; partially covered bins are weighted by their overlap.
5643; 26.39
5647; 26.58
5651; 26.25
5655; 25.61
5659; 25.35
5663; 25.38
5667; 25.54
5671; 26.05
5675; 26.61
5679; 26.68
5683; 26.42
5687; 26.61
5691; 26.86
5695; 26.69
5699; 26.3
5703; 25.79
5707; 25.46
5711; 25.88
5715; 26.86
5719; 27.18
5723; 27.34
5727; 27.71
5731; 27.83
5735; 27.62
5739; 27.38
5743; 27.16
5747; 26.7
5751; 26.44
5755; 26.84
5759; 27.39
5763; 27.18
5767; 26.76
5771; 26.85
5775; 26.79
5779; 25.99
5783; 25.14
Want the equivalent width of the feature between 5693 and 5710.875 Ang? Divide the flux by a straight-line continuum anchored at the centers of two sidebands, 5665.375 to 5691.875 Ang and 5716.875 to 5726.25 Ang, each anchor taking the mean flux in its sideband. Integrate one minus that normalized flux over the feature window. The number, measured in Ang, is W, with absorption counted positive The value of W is 0.6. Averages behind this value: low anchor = 26.4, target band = 26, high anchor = 27.3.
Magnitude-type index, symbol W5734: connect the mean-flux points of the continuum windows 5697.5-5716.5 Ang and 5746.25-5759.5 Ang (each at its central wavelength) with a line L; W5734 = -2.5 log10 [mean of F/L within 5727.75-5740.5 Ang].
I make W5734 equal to -0.05 mag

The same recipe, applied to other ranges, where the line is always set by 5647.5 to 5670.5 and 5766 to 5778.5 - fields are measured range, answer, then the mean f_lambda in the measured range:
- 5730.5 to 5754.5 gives -0.03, 27.1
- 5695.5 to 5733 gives -0.02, 26.7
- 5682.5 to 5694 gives -0.03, 26.7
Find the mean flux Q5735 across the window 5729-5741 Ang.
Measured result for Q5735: 27.6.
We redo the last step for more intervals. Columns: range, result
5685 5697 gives 26.7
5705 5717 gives 26.1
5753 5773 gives 27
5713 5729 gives 27.3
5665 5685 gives 26.3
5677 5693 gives 26.6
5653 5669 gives 25.5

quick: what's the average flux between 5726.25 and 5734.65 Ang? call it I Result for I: 27.7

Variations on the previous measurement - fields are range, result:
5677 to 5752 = 26.8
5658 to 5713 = 26.1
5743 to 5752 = 26.7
